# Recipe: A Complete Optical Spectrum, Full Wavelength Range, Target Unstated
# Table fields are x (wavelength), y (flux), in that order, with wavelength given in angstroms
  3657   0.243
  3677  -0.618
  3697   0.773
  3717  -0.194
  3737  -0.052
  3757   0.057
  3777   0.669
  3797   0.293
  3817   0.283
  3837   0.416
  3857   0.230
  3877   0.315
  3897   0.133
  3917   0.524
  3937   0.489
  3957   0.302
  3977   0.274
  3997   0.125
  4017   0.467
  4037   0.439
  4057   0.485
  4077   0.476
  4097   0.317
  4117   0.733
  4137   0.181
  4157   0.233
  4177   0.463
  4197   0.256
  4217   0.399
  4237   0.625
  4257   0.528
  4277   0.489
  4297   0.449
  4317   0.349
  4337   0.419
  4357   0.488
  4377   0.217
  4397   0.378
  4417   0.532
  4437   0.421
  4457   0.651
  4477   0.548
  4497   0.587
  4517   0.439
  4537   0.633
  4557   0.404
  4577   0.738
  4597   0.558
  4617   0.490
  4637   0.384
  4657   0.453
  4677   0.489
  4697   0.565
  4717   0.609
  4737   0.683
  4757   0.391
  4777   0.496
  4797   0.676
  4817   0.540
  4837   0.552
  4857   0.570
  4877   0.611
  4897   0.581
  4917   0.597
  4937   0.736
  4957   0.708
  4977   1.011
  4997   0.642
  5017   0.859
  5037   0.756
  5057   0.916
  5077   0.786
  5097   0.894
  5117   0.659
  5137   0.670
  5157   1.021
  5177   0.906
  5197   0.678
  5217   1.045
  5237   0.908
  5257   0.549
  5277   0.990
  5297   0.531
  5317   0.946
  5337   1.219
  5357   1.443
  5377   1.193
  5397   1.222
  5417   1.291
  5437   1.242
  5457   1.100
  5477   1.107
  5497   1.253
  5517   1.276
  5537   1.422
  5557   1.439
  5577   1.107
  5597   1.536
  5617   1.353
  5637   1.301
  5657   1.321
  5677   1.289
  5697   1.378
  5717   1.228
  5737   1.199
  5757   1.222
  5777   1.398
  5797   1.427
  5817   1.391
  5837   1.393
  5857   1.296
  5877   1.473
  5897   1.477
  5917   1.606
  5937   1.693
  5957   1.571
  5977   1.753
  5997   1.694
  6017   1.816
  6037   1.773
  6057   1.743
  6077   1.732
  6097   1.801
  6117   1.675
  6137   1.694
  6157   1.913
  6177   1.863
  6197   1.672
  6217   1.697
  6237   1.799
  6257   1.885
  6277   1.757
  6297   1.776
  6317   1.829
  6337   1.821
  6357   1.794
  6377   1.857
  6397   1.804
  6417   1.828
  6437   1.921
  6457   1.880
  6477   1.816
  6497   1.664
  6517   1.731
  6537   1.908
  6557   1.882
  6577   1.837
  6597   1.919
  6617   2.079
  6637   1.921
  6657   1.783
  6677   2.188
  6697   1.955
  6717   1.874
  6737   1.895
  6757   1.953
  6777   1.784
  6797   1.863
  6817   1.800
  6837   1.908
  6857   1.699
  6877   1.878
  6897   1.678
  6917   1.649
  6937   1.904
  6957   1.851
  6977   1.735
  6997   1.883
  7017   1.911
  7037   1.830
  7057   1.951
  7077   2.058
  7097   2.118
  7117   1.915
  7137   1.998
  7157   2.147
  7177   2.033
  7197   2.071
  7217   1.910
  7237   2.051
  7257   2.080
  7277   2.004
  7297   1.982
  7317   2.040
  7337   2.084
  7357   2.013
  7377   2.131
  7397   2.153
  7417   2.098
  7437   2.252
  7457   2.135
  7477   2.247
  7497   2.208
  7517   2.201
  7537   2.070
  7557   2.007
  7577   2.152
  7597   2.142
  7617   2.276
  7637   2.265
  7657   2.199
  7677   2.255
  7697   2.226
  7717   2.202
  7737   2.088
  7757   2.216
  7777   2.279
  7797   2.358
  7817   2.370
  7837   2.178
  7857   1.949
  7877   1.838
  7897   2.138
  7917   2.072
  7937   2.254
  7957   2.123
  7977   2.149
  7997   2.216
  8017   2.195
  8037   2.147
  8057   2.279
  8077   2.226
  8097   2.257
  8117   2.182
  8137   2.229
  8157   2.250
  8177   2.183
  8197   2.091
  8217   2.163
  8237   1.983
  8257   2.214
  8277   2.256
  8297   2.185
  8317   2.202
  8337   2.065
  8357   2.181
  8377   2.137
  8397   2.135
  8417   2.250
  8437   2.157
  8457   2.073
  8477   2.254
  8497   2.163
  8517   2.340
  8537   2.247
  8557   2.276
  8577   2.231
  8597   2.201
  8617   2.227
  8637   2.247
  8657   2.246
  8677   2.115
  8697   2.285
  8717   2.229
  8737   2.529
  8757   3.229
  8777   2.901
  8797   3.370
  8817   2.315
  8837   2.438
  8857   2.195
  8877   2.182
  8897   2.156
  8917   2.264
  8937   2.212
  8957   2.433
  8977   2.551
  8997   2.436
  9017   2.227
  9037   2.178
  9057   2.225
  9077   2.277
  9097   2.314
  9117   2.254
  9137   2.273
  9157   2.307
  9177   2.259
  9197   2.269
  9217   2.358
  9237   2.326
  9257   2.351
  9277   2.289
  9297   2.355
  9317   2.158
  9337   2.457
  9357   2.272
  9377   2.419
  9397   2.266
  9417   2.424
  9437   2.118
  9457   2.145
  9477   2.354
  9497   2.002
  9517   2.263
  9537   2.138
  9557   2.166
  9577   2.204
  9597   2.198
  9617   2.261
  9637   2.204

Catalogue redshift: 0.33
